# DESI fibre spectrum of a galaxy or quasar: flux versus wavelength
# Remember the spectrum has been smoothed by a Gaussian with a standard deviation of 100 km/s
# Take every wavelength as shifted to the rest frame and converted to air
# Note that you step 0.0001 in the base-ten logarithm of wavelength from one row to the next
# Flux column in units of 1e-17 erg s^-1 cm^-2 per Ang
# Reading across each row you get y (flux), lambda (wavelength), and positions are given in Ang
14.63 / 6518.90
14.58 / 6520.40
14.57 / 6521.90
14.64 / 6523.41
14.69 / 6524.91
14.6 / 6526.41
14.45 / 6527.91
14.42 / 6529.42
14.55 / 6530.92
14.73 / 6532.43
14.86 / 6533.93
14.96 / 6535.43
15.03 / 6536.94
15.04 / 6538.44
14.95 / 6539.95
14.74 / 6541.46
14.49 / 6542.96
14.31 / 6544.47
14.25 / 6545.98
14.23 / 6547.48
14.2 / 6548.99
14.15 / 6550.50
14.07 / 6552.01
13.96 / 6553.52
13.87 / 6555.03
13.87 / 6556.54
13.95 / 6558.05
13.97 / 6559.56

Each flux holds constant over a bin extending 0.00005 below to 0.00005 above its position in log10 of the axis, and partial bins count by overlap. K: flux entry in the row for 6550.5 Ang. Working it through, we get 14.15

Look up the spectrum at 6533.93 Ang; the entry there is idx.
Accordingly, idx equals 14.86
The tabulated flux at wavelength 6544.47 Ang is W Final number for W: 14.31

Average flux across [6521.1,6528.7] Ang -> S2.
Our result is 14.6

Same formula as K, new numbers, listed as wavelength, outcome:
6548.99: 14.2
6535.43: 14.96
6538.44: 15.04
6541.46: 14.74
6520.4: 14.58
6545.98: 14.25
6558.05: 13.95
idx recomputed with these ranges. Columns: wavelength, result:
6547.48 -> 14.23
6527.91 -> 14.45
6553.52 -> 13.96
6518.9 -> 14.63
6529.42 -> 14.42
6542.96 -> 14.49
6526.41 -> 14.6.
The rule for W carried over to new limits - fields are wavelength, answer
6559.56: 13.97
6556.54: 13.87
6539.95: 14.95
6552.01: 14.07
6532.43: 14.73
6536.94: 15.03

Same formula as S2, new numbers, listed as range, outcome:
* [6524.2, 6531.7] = 14.5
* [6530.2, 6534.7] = 14.7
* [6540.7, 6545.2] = 14.5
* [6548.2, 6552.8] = 14.1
